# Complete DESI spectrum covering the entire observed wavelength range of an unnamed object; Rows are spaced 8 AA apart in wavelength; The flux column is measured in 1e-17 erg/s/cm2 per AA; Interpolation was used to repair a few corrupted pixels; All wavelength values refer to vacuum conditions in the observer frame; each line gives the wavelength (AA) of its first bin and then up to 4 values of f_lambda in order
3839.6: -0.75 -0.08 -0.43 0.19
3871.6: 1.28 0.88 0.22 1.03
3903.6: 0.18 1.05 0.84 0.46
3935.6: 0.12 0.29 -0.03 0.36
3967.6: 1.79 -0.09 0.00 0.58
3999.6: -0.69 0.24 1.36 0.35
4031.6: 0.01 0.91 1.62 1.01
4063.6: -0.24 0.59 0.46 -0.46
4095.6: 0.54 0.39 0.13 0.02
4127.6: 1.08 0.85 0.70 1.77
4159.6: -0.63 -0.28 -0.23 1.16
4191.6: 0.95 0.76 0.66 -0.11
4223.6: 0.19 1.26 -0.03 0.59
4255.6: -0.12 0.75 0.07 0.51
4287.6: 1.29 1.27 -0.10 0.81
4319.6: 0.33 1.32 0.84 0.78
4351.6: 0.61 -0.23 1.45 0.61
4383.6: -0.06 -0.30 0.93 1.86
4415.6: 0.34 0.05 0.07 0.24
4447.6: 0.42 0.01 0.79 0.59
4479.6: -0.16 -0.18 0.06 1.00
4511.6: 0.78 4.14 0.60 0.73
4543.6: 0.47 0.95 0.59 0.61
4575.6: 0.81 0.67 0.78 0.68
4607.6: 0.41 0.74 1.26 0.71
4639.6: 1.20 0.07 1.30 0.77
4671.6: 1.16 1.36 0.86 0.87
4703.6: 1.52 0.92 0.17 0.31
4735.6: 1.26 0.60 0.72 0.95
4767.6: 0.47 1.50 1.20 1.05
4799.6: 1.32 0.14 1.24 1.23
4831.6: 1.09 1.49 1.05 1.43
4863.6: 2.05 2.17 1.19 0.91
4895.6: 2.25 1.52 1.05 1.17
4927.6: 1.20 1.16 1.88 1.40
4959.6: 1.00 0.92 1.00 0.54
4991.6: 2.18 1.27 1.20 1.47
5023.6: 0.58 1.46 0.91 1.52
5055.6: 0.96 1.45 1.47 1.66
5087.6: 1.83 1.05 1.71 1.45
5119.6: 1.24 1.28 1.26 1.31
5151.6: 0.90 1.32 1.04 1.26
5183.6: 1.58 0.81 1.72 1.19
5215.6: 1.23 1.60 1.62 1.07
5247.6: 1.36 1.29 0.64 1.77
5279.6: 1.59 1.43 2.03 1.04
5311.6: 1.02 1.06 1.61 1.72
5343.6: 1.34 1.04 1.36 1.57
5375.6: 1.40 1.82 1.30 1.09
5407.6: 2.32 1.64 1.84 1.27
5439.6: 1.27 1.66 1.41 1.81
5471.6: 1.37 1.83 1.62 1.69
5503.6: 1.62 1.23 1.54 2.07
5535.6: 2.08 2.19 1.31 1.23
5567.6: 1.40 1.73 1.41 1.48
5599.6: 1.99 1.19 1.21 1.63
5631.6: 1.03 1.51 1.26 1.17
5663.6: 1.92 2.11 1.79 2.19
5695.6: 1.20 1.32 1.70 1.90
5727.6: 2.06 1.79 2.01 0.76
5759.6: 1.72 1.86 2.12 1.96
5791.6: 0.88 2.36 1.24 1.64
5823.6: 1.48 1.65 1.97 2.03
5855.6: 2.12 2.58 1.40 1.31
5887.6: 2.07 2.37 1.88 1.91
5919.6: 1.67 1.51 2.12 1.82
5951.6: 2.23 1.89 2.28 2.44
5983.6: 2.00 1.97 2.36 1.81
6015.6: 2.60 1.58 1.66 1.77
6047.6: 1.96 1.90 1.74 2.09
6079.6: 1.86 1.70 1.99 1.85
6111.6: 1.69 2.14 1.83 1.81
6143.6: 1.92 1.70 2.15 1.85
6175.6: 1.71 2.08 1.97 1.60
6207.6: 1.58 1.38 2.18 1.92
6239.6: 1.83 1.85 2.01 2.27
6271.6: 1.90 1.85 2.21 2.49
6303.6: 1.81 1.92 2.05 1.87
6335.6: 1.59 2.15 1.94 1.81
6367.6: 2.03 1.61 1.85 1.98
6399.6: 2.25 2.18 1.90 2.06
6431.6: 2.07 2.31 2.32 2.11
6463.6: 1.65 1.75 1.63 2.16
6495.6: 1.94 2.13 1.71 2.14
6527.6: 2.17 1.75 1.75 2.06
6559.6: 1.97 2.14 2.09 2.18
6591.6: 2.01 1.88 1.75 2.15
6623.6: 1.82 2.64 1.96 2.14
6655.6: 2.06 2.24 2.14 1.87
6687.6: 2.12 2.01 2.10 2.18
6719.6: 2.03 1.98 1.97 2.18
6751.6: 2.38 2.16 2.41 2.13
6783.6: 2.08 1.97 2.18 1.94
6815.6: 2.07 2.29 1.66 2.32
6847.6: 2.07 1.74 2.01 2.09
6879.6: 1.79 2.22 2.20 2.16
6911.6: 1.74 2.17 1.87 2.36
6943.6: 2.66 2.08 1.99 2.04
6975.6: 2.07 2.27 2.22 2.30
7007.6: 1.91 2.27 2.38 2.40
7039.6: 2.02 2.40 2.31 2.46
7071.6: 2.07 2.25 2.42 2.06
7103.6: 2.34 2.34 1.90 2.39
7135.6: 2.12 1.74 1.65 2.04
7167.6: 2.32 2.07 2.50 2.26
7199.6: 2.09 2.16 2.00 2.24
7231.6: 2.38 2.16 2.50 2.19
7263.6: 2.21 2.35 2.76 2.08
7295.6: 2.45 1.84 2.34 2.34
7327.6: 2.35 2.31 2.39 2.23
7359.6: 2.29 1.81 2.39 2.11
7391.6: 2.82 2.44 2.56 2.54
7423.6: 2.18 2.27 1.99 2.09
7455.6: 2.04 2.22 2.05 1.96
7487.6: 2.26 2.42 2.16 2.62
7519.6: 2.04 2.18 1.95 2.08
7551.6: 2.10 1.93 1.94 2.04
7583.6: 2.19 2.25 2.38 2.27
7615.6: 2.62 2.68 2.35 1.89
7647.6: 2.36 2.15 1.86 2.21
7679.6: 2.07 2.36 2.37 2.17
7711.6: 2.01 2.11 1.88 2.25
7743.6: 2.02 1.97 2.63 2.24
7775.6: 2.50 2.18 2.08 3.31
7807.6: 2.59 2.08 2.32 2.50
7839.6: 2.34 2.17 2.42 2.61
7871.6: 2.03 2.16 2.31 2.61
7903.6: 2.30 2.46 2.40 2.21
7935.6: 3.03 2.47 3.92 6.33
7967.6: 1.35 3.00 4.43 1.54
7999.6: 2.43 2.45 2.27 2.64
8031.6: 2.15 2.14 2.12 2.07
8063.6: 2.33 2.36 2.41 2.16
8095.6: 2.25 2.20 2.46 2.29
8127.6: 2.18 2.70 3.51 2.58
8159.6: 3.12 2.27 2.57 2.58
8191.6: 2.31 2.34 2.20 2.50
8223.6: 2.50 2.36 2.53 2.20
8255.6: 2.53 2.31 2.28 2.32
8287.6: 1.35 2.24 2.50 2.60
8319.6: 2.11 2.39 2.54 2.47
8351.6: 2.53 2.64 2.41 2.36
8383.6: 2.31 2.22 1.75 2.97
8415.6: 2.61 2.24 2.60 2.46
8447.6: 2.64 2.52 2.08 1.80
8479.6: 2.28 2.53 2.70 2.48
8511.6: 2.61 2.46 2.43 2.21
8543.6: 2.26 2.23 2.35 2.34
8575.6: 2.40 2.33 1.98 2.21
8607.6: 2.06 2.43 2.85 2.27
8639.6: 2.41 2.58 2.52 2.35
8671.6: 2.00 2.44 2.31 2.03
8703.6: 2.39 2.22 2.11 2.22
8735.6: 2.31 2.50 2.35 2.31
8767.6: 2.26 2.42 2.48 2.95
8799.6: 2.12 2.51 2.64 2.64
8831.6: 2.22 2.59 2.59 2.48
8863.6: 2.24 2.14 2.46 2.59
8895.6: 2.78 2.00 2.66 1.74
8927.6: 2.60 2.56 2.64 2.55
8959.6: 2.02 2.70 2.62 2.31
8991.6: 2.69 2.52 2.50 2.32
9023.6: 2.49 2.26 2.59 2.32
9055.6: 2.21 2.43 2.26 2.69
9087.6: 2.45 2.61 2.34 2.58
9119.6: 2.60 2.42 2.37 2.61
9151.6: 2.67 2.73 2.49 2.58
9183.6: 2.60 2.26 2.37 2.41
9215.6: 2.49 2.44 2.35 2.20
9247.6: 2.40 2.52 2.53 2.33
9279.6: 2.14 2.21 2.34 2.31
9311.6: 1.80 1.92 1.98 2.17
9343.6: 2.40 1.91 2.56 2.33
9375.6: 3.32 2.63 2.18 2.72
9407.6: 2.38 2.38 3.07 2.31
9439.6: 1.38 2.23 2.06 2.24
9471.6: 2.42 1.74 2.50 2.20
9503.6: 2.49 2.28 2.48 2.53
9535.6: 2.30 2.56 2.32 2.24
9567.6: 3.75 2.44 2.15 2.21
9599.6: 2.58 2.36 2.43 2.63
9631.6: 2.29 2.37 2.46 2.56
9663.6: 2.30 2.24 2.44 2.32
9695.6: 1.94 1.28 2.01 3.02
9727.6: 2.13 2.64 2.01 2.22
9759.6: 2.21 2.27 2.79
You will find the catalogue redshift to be 0.21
